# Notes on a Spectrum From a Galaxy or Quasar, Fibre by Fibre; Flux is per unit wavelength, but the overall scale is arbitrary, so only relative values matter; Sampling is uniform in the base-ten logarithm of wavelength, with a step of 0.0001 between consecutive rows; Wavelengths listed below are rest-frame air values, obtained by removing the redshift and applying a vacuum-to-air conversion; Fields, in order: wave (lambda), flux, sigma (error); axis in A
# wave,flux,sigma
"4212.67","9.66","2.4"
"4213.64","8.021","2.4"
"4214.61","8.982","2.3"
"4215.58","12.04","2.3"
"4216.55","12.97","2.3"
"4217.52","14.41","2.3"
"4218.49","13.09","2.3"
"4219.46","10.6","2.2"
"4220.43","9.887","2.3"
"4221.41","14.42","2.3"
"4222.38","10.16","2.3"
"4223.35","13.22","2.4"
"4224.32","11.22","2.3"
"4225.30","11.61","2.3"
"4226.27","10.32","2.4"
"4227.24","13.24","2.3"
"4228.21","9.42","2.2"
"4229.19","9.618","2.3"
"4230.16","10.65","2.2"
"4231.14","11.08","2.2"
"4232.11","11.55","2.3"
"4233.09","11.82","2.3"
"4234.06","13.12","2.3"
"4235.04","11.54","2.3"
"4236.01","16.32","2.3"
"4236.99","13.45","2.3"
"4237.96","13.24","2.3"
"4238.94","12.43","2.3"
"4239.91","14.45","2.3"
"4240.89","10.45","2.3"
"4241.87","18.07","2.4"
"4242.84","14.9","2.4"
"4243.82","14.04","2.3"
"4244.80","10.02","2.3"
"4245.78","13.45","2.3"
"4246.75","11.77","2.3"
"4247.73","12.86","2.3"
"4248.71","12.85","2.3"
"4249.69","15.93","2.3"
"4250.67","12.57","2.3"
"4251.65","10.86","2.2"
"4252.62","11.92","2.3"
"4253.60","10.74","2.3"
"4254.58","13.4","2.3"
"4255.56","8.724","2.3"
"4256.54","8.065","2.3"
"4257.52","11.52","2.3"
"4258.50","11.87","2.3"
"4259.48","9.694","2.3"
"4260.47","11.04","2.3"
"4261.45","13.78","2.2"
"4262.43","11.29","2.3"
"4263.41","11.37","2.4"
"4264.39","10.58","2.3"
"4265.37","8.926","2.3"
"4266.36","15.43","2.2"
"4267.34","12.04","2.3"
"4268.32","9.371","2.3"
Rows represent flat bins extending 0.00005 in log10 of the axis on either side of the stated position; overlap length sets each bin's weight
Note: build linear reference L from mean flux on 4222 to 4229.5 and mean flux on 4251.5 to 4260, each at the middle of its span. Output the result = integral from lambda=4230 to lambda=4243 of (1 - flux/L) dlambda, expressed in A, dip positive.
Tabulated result -2.47 A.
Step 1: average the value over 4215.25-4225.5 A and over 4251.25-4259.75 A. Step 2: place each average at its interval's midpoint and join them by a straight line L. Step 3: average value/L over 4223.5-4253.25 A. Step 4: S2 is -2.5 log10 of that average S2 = -0.10 mag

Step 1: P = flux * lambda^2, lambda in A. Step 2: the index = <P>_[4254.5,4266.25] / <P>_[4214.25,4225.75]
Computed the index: 0.93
